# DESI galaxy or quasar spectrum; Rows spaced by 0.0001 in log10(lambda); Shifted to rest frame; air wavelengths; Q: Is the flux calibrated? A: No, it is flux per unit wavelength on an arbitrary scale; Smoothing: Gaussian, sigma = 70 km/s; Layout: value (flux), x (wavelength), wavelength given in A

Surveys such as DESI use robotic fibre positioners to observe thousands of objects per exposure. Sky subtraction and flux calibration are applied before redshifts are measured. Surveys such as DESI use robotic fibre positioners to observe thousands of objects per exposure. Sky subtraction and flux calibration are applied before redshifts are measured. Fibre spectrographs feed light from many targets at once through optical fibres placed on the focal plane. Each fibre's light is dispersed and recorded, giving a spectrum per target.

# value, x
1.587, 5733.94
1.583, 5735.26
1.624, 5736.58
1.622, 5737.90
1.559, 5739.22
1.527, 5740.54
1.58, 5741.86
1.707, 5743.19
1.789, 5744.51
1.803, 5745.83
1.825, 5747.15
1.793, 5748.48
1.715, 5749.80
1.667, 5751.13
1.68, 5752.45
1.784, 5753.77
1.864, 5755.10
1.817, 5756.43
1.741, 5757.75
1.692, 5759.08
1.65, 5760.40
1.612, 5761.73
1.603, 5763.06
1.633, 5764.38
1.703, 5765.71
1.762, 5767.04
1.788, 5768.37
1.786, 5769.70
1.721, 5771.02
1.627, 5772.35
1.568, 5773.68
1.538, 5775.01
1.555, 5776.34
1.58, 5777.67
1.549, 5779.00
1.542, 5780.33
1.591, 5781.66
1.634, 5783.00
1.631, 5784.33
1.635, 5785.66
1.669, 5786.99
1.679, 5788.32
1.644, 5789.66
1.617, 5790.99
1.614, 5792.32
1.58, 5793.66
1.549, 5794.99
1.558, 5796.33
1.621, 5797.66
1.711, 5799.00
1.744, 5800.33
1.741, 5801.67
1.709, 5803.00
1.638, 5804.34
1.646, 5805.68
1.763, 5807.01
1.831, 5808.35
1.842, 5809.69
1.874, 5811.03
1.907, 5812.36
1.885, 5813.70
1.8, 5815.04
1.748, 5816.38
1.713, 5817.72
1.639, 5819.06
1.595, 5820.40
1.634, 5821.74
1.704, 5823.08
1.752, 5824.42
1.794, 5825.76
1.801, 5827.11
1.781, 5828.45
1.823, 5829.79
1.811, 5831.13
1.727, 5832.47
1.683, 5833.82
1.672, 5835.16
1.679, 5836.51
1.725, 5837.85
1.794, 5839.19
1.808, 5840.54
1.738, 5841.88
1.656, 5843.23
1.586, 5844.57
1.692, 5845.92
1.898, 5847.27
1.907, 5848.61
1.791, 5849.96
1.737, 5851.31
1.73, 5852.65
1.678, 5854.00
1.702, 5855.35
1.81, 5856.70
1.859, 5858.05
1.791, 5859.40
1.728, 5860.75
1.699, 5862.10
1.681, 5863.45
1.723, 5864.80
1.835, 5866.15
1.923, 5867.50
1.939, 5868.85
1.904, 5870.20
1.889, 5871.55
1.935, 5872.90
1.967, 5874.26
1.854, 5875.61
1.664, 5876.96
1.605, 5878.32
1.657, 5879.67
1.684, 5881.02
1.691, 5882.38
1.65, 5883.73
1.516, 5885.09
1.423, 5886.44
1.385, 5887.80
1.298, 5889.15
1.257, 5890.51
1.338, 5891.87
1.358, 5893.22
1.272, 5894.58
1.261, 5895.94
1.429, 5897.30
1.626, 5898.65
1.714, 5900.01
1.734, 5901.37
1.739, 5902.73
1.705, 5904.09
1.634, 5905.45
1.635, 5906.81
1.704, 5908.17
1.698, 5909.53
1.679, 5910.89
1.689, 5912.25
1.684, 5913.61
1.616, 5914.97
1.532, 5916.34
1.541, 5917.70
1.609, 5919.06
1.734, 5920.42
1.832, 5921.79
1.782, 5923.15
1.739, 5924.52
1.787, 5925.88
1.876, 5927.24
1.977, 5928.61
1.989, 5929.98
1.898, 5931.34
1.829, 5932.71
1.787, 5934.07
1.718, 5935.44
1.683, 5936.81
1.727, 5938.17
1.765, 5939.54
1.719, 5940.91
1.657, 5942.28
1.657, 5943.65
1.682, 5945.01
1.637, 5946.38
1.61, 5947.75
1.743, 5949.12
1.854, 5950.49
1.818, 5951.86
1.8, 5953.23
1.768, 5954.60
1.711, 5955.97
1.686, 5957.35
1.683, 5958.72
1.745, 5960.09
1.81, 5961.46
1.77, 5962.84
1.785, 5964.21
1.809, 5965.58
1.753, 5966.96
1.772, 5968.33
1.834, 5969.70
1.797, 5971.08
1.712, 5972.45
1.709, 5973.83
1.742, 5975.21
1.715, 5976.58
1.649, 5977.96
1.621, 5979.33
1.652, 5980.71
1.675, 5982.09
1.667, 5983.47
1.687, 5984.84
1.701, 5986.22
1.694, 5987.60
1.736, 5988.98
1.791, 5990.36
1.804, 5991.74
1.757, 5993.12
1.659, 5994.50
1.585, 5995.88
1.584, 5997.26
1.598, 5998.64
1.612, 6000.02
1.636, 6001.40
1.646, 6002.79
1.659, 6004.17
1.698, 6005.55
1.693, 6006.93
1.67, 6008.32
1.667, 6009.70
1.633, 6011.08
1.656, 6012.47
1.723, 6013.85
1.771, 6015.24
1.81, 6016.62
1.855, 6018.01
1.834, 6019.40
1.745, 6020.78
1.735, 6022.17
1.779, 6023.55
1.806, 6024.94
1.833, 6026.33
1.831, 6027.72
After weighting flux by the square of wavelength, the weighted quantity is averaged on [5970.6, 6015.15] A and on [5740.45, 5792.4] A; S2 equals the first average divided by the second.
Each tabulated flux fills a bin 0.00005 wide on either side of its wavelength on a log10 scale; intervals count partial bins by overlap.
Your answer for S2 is 1.09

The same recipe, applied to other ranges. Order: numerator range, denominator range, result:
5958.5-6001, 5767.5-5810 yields 1.11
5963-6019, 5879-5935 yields 1.07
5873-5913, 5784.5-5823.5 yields 0.96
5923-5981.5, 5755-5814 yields 1.11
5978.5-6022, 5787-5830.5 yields 1.05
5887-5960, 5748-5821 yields 1.04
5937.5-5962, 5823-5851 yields 1.02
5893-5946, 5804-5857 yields 0.99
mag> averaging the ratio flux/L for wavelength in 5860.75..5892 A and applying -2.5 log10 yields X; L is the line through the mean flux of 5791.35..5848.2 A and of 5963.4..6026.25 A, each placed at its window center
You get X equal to 0.03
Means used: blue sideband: 1.73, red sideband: 1.72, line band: 1.68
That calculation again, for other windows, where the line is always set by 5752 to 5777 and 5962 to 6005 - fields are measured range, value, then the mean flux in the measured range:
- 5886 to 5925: 0.08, 1.57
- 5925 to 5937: -0.09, 1.84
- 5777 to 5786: 0.07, 1.59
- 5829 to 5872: -0.05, 1.77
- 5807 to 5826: -0.04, 1.76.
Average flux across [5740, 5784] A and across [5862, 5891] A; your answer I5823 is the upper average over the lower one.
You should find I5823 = 1.0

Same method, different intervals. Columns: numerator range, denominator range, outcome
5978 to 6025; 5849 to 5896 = 1.02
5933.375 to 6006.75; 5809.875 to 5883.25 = 0.97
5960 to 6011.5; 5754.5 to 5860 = 1.00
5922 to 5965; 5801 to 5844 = 1.01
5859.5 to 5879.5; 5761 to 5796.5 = 1.11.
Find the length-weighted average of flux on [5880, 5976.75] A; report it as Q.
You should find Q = 1.68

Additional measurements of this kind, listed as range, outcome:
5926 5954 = 1.77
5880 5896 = 1.44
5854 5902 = 1.65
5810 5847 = 1.74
